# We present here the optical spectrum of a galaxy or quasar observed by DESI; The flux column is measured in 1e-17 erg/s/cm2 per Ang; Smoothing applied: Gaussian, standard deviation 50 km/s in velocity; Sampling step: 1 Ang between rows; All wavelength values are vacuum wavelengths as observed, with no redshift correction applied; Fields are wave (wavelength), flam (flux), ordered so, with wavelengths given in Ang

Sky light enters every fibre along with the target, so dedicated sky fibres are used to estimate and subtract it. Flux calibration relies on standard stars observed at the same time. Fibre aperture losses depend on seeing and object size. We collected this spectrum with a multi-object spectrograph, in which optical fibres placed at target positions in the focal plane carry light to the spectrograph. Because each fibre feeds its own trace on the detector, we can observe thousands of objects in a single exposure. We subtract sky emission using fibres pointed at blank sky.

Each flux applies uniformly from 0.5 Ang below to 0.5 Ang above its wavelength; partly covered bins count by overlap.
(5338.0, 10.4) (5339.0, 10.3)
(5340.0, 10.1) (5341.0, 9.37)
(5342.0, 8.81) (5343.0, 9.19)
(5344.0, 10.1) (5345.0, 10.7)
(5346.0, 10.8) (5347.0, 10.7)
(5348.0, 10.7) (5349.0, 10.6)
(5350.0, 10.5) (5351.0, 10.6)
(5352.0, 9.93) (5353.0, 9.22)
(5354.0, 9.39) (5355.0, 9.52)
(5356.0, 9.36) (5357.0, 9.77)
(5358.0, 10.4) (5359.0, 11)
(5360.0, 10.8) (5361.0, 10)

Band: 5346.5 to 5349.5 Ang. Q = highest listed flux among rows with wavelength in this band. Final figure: 10.7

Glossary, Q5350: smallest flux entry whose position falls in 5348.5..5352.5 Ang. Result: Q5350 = 9.93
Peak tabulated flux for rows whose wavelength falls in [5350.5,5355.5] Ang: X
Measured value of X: 10.6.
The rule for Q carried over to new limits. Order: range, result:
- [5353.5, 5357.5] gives 9.77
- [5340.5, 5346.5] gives 10.8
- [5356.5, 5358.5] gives 10.4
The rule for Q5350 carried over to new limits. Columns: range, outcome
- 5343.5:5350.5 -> 10.1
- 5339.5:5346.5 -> 8.81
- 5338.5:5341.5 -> 9.37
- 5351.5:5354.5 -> 9.22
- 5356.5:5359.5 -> 9.77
